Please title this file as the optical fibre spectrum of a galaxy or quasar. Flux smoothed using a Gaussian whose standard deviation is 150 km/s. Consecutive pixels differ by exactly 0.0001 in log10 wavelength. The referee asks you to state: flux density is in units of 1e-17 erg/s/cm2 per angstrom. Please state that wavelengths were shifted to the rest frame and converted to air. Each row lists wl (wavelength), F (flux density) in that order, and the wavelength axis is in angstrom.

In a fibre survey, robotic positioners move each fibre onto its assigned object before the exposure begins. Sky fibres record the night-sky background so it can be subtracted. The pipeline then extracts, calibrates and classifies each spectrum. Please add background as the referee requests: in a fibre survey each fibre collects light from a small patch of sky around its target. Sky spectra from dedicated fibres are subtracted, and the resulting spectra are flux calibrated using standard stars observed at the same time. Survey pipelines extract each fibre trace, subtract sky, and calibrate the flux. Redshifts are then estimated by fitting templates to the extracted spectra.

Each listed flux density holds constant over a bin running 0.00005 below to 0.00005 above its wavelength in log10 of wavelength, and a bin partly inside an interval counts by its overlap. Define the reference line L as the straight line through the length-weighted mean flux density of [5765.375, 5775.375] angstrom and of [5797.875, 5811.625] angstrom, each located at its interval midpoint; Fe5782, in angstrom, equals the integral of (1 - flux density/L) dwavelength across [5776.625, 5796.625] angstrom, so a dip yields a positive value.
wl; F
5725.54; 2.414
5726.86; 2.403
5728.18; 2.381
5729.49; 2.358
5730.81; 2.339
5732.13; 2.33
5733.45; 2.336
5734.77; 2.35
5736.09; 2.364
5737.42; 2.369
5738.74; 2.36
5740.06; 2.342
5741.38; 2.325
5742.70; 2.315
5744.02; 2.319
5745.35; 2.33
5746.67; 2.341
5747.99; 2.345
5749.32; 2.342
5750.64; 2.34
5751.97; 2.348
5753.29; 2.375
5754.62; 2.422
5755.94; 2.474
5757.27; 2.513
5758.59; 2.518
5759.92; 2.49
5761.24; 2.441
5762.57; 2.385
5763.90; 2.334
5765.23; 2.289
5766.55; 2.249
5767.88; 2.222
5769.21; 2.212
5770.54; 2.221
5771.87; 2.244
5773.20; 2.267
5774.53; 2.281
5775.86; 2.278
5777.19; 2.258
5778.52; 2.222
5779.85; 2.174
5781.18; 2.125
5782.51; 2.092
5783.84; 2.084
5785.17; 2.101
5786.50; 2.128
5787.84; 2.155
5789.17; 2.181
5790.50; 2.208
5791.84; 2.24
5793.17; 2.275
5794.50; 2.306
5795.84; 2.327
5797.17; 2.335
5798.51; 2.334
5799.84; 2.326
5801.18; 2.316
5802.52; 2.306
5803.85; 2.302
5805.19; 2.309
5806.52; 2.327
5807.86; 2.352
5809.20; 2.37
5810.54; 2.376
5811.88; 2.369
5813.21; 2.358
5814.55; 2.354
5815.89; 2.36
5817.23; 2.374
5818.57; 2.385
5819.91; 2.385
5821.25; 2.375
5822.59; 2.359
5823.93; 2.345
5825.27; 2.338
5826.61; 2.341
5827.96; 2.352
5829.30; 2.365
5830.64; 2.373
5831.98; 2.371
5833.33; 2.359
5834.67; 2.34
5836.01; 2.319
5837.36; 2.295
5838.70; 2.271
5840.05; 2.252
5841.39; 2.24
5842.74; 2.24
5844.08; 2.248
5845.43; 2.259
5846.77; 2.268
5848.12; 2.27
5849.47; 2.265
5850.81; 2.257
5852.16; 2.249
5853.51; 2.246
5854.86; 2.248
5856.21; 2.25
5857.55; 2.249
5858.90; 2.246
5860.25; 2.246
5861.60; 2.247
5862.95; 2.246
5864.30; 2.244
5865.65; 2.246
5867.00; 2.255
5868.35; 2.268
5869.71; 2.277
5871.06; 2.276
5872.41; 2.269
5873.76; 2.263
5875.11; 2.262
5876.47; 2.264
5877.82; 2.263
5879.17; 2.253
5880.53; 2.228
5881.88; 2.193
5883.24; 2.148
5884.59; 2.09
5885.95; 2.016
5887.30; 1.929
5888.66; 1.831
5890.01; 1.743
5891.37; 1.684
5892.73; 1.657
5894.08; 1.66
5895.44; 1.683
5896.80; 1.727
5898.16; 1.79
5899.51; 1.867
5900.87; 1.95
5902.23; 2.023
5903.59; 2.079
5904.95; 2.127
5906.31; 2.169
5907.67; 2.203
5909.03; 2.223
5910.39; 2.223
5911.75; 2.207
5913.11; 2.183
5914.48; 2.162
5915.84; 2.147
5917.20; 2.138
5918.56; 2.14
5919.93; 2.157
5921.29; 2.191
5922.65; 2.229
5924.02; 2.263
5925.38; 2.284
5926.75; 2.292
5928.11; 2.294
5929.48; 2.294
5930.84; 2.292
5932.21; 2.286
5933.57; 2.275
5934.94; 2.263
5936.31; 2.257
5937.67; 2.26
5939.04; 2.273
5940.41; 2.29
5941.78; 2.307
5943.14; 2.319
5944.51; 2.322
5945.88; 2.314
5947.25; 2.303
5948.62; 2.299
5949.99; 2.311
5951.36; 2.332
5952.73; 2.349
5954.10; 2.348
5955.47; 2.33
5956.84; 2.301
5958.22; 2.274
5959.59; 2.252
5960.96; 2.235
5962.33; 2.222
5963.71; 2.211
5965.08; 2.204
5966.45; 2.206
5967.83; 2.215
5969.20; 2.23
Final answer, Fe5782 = 0.83 angstrom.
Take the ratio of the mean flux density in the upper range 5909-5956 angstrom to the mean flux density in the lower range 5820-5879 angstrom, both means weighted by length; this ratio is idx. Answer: 0.99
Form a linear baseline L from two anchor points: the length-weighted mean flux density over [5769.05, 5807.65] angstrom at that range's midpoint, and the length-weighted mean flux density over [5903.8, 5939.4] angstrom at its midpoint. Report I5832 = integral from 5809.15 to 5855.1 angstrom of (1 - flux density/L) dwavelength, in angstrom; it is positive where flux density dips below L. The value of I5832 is -1.7 angstrom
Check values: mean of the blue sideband 2.24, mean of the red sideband 2.22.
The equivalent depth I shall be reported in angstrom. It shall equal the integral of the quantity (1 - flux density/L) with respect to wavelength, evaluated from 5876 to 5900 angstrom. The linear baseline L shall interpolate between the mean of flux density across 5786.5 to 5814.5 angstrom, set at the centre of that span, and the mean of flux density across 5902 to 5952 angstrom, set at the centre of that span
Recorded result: 3.3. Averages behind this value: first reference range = 2.3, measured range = 1.94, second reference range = 2.24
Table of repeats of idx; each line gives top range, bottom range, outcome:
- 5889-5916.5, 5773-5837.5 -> 0.86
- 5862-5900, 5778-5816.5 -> 0.91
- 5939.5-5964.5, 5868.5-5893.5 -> 1.10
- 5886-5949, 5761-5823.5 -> 0.93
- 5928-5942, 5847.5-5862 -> 1.01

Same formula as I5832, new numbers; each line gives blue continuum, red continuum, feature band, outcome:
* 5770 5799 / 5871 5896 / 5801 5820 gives -1.6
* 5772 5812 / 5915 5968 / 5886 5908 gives 3.7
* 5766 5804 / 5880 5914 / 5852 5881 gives -2.9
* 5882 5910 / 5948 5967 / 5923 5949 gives -1.6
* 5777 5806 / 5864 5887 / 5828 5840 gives -0.6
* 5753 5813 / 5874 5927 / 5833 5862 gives -1.3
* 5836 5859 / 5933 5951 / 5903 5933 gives 1.0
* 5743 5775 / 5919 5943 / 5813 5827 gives -0.3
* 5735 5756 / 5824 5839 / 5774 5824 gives 1.3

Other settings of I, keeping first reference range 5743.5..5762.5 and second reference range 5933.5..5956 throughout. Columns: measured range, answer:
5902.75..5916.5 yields 0.9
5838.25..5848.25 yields 0.4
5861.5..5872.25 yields 0.4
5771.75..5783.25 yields 0.8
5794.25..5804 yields 0.2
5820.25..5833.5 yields 0.0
